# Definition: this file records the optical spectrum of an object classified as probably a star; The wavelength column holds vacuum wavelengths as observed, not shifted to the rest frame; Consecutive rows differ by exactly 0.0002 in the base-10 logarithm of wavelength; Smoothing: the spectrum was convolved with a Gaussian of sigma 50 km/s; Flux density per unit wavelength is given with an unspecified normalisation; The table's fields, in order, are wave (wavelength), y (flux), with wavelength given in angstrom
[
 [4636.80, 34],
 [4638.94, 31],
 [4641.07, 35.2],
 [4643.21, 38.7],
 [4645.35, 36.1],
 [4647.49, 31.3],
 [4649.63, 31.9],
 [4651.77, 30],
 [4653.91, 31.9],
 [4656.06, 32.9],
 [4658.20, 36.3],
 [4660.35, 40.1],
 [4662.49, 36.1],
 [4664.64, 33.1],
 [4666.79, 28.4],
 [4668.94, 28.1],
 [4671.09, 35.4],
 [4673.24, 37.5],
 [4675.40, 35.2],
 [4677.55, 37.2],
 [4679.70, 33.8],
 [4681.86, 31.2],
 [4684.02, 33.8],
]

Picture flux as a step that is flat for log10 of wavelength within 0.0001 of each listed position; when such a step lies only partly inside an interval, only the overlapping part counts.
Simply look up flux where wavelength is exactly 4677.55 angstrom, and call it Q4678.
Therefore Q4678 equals 37.2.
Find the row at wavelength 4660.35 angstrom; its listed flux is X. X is 40.1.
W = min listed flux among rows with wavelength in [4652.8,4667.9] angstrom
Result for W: 28.4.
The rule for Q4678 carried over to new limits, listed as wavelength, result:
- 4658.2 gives 36.3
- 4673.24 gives 37.5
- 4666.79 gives 28.4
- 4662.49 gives 36.1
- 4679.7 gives 33.8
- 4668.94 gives 28.1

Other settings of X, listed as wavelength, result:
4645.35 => 36.1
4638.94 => 31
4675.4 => 35.2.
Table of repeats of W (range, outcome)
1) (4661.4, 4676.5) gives 28.1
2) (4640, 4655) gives 30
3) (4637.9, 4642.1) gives 31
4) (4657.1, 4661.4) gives 36.3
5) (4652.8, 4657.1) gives 31.9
